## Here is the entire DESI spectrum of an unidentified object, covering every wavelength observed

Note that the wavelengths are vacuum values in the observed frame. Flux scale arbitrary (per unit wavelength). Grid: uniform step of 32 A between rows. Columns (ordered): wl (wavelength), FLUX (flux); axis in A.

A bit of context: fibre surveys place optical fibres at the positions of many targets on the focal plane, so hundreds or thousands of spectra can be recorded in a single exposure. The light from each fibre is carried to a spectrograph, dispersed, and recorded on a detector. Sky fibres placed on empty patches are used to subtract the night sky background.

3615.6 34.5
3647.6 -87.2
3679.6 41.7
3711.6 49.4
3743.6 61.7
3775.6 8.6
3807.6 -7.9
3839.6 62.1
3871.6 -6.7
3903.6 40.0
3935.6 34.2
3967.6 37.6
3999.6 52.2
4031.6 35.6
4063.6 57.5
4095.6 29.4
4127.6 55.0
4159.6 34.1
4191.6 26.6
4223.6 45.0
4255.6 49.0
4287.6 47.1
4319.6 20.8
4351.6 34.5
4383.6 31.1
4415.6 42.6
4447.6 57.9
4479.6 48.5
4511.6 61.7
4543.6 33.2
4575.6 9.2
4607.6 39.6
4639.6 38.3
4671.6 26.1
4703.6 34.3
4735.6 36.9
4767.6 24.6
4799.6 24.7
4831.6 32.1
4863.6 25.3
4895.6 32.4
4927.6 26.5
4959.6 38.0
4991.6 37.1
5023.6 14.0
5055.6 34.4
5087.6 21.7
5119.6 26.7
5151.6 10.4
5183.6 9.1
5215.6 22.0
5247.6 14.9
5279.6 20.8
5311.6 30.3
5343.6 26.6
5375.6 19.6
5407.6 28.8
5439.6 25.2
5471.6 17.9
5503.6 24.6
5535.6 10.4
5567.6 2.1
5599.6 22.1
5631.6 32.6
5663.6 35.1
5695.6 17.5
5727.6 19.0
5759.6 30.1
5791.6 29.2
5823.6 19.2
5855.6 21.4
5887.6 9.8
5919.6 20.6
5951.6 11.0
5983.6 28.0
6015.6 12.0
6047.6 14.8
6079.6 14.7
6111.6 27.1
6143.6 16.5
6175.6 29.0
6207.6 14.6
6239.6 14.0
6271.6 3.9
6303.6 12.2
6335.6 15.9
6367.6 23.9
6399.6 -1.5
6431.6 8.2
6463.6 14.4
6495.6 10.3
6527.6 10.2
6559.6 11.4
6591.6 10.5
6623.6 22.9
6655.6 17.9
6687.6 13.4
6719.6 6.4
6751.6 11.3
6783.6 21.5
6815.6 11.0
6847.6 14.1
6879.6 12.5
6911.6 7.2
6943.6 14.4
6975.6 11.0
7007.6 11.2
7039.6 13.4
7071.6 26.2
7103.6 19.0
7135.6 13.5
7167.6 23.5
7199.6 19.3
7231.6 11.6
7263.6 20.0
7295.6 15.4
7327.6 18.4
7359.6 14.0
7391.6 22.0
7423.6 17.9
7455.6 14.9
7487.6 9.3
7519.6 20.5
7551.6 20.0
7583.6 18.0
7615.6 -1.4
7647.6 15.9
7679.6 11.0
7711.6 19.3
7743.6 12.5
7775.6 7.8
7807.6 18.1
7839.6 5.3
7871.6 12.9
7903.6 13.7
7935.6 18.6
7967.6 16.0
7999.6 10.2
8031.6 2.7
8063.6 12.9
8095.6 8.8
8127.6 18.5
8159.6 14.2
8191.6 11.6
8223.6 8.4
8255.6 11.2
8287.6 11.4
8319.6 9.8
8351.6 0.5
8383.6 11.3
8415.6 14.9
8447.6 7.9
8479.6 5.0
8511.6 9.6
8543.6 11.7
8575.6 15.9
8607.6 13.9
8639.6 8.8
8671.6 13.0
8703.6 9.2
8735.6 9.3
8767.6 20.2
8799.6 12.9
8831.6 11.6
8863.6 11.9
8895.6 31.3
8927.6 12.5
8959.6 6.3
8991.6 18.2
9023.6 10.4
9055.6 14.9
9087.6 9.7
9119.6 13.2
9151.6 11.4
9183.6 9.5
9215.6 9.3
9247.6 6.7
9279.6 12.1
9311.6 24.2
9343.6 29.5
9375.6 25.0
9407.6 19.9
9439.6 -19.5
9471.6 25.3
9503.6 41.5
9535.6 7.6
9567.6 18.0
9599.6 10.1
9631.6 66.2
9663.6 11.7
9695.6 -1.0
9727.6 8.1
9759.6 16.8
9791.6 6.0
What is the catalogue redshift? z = 1.583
